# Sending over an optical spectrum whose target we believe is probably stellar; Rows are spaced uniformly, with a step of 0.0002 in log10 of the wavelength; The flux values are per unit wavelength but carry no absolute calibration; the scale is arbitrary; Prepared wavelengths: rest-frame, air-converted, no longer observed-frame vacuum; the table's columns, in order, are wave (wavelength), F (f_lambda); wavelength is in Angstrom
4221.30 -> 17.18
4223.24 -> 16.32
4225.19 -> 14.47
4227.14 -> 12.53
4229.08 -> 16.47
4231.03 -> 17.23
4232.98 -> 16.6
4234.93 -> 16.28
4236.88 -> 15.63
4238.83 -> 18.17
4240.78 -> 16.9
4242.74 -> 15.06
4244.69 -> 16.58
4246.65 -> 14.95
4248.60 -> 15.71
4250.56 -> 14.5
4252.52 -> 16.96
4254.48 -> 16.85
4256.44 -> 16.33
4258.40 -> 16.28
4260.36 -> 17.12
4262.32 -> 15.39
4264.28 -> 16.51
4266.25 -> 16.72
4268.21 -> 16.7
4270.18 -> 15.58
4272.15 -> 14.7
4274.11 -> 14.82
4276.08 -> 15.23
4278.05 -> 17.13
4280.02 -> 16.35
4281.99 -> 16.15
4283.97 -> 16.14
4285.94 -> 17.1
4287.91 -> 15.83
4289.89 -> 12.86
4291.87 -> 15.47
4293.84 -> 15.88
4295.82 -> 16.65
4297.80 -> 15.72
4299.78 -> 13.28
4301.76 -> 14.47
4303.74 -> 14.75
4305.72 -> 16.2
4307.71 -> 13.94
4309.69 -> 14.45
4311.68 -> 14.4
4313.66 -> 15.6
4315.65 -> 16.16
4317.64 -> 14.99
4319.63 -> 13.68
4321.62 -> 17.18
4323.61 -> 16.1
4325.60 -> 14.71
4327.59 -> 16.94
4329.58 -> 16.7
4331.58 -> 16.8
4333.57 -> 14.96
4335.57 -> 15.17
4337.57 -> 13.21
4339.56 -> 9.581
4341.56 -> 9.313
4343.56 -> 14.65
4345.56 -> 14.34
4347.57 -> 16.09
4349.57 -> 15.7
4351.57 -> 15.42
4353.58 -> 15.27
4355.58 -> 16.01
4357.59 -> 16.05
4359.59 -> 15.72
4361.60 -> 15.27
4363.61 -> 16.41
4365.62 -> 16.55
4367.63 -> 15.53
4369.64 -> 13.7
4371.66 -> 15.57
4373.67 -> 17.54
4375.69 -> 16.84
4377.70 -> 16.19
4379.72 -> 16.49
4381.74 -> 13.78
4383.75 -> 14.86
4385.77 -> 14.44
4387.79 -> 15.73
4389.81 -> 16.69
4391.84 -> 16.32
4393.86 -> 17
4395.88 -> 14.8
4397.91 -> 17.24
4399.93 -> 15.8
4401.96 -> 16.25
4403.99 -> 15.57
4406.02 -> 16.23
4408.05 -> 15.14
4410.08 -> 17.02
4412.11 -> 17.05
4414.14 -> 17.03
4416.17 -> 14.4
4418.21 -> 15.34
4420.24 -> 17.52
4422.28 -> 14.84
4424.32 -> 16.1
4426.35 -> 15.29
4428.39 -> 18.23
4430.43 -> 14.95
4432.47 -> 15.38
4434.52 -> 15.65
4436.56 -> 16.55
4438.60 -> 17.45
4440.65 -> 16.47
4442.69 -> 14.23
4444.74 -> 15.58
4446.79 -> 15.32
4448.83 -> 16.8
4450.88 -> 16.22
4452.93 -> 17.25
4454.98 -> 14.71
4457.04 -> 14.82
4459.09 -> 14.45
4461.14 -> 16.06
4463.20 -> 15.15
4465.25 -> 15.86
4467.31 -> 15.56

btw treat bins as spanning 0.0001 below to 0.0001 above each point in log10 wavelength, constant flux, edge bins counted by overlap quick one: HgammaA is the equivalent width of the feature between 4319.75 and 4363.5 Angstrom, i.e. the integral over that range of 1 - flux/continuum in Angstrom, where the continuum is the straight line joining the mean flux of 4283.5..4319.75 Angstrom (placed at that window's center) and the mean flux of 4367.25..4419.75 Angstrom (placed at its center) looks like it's 1.3 Angstrom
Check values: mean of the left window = 15.2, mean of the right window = 15.9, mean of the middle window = 15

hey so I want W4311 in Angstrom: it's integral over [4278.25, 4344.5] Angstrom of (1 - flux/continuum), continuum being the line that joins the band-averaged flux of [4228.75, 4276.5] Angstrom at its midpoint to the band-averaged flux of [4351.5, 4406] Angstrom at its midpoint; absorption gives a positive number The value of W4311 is 4.0 Angstrom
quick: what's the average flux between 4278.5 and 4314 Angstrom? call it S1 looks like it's 15.3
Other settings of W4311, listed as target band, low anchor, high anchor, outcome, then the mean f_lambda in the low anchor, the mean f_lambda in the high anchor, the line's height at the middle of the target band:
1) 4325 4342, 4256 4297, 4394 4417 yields 1.8 Angstrom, 15.9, 16.1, 16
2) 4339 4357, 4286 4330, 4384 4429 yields 1.6 Angstrom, 15.3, 16.1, 15.6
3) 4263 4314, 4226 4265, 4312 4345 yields -0.3 Angstrom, 16.1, 14.7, 15.4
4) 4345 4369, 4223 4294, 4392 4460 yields 0.4 Angstrom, 15.9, 16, 16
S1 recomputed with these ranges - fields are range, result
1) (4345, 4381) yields 15.8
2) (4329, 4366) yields 14.9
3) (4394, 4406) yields 16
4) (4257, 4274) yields 16.1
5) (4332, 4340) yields 13.8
